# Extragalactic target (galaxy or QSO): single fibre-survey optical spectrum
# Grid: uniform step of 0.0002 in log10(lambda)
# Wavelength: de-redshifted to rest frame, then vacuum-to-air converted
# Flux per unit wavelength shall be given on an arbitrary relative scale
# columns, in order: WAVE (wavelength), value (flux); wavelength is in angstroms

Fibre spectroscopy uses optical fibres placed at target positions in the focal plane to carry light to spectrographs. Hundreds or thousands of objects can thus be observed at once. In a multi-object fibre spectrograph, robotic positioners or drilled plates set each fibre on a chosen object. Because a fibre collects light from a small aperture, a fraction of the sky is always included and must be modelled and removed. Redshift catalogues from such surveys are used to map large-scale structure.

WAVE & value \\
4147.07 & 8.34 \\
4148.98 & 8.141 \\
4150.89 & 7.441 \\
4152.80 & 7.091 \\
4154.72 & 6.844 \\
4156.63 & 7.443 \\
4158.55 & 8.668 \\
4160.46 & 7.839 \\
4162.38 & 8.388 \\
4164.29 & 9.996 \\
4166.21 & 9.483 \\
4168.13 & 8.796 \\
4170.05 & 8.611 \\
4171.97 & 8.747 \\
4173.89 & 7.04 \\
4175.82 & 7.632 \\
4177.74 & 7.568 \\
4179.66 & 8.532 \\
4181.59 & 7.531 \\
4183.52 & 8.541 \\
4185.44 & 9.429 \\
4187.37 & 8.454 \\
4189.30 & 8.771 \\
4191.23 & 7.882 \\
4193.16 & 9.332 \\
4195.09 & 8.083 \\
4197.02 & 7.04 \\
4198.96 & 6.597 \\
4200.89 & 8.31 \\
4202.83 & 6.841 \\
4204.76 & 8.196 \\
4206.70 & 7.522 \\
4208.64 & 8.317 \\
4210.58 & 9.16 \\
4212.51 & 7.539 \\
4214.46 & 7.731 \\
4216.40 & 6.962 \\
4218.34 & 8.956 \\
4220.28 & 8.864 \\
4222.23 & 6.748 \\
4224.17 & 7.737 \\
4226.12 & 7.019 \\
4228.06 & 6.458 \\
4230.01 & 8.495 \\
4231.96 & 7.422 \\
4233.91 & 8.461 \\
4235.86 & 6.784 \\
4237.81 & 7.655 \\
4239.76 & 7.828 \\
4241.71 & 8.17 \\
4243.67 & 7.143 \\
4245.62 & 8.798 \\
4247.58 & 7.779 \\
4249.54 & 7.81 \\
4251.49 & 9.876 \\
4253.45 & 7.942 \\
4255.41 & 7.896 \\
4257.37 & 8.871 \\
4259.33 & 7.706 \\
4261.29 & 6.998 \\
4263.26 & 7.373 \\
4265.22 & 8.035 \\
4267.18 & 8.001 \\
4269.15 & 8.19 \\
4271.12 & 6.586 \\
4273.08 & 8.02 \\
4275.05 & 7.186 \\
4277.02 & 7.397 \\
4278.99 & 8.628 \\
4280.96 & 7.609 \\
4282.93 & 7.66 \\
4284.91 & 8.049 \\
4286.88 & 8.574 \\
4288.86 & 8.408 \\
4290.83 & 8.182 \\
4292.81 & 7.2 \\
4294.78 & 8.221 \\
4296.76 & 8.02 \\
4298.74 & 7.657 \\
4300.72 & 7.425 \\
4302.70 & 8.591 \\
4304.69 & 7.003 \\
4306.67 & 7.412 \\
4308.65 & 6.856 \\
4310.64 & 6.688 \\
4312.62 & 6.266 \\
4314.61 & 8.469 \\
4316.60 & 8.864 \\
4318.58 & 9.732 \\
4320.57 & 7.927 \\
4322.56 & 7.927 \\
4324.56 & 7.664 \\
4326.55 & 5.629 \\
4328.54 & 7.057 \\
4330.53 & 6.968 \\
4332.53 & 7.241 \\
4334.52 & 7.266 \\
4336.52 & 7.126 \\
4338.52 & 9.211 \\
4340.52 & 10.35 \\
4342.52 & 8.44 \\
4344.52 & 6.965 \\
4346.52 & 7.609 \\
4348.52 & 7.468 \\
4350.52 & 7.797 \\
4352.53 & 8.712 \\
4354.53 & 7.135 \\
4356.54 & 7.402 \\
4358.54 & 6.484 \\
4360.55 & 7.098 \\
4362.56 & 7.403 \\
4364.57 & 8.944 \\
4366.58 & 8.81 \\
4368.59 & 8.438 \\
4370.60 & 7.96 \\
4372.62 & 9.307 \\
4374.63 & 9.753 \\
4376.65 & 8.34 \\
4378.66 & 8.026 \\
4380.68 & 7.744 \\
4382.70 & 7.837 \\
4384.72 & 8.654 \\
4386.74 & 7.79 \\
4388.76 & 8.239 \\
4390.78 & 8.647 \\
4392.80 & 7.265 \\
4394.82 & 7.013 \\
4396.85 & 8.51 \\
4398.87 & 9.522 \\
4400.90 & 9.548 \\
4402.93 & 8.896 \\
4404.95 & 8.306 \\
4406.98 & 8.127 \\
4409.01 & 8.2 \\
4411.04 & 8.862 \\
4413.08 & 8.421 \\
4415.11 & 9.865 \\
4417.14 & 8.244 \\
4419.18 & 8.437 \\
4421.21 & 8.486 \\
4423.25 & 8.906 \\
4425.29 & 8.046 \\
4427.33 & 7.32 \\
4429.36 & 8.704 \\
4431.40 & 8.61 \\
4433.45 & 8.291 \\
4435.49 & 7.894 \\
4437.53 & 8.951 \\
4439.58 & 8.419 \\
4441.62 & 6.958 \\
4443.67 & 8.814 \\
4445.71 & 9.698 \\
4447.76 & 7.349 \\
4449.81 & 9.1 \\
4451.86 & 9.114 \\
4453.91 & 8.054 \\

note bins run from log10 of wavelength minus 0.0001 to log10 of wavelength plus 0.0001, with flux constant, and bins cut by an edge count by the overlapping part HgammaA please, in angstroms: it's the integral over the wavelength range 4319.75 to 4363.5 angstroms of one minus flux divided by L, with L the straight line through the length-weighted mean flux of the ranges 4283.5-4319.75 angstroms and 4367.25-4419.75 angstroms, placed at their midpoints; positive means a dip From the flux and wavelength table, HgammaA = 2.9 angstroms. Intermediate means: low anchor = 7.87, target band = 7.58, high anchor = 8.46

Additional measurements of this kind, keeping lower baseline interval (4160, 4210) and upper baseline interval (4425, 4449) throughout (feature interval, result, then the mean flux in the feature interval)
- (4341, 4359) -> 1.3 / 7.67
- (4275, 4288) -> 0.5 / 7.92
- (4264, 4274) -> 0.6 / 7.76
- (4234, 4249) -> 0.8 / 7.78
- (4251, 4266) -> 0.4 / 8.03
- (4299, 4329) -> 2.4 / 7.58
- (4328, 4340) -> 0.9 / 7.61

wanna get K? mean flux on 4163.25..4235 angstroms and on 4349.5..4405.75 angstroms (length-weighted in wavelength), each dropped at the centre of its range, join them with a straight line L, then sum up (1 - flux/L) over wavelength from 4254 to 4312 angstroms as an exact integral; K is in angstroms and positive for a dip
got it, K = 2.9 angstroms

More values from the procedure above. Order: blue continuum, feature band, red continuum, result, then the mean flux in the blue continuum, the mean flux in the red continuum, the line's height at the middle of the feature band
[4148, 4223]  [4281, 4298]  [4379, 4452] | 0.4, 8.08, 8.4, 8.22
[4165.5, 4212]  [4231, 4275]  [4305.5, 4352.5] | 0.5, 8.17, 7.71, 7.96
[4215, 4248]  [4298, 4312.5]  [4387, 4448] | 1.3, 7.72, 8.42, 8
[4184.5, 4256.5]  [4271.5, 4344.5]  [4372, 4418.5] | 3.8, 7.95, 8.48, 8.21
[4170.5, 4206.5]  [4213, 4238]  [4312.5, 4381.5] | 1.2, 8.03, 7.95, 8.01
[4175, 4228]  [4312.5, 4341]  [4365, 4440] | 1.4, 7.95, 8.45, 8.26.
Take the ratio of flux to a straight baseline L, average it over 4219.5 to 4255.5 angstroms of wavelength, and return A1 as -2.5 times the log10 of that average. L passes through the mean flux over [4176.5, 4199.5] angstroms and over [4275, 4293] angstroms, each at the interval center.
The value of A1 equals 0.03 mag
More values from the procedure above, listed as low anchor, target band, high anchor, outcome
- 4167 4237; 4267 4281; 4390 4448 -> 0.06 mag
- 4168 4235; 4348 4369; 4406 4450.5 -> 0.07 mag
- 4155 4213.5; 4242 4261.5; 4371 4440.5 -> 0.02 mag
